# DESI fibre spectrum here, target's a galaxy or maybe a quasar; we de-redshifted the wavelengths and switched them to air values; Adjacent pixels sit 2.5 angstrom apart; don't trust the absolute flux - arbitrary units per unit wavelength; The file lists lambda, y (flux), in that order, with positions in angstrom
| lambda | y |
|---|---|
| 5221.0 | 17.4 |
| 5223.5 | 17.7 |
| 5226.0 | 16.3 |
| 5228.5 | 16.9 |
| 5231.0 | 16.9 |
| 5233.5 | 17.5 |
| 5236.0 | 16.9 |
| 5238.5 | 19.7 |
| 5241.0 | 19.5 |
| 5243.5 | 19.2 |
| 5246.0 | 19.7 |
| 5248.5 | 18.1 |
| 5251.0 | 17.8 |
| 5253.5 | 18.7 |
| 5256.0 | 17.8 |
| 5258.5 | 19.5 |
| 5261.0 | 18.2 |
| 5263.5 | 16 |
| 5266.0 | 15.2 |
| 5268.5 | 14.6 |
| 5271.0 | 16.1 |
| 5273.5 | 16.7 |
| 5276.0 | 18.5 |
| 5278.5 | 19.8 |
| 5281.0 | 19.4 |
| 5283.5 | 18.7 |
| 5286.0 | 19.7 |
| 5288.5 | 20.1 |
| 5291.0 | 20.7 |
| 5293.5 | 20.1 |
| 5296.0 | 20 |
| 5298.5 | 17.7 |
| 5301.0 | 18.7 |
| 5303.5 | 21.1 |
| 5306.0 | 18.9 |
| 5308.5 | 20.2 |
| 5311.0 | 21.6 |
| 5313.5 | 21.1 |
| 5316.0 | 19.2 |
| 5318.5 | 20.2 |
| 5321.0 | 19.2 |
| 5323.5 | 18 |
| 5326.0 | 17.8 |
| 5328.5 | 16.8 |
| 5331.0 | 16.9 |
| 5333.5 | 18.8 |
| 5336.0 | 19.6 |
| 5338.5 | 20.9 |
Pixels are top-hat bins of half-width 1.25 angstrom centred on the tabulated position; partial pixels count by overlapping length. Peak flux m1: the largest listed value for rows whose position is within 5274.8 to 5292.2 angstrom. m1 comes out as 20.7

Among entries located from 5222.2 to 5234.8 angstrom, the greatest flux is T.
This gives 17.7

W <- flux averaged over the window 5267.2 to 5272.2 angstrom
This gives 15.3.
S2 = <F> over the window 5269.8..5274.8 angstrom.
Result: 16.4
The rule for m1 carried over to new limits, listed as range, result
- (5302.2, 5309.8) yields 21.1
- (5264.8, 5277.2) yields 18.5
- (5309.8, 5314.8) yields 21.6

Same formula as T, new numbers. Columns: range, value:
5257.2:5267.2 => 19.5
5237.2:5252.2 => 19.7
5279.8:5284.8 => 19.4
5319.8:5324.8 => 19.2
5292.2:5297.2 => 20.1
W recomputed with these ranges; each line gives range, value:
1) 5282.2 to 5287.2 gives 19.2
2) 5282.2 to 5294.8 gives 19.9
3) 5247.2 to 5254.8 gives 18.2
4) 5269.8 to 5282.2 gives 18.1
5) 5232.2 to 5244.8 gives 18.6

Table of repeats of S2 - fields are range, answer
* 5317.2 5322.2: 19.7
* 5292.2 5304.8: 19.5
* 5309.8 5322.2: 20.3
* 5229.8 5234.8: 17.2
